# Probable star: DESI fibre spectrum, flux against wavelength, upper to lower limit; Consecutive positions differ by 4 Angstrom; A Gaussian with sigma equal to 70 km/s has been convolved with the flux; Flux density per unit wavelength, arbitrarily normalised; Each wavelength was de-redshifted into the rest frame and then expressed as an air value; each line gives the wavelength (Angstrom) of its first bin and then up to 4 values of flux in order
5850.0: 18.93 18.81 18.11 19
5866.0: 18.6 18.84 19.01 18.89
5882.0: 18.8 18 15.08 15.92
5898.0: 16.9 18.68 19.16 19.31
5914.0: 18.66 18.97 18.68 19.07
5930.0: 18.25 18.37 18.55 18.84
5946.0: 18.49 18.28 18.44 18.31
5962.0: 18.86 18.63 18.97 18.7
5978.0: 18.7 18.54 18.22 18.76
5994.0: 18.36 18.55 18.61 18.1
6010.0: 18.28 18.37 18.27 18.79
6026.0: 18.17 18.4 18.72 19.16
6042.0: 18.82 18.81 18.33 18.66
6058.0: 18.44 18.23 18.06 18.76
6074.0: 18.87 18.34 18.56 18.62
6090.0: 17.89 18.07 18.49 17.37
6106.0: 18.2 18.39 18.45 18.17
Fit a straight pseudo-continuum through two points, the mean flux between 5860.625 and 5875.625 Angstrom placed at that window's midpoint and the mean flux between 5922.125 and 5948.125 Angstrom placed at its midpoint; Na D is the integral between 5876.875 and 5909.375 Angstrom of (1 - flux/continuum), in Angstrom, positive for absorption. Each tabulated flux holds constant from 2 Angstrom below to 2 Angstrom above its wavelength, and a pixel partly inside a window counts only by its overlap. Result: 1.8 Angstrom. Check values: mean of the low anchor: 18.9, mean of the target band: 17.7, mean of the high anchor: 18.6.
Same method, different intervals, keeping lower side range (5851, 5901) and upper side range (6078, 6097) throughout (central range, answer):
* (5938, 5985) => -1.20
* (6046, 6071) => -0.23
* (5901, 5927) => -1.24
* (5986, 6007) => -0.33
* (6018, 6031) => -0.15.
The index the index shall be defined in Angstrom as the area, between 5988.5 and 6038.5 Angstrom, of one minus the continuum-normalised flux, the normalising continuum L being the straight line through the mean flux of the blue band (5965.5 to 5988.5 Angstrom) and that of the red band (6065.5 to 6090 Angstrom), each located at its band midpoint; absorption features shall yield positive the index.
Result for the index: 0.3 Angstrom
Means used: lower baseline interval 18.6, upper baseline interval 18.5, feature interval 18.5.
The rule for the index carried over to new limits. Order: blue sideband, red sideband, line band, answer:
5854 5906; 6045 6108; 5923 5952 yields -0.7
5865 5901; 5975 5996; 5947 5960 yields 0.0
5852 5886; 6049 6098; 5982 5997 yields 0.1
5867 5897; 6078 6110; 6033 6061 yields -0.9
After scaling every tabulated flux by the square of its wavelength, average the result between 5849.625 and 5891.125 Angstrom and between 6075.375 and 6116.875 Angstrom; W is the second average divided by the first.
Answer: 1.1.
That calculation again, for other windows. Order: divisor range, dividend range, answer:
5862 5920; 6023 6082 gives 1.07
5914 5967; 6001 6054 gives 1.03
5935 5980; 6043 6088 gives 1.03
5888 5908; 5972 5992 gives 1.11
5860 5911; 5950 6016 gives 1.05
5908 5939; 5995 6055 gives 1.02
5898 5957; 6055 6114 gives 1.04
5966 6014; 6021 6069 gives 1.02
